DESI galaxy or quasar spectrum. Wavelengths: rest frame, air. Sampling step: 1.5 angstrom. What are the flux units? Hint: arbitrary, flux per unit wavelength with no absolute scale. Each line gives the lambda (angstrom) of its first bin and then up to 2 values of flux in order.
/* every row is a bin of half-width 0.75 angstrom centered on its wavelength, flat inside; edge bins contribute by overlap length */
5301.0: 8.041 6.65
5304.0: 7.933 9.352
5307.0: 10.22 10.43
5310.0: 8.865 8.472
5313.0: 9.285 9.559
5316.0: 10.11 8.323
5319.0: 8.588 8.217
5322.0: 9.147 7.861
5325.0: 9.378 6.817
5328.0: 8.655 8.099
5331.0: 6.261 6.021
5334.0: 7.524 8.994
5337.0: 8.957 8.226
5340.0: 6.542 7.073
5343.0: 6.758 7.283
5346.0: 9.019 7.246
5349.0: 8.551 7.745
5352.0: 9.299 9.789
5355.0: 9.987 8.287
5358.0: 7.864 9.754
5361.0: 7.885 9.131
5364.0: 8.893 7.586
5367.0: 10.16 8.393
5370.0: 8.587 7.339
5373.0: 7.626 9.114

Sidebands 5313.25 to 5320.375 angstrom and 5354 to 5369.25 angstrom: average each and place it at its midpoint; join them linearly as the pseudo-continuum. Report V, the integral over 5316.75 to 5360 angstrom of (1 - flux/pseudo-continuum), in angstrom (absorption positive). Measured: 3.90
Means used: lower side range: 9.07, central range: 8.14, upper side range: 8.81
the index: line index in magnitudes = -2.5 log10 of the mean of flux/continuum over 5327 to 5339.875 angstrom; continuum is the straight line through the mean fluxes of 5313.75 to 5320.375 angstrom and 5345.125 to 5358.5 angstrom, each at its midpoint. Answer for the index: 0.14 mag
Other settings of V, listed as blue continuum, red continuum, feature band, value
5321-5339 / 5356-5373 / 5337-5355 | 0.3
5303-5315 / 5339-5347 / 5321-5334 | 0.7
